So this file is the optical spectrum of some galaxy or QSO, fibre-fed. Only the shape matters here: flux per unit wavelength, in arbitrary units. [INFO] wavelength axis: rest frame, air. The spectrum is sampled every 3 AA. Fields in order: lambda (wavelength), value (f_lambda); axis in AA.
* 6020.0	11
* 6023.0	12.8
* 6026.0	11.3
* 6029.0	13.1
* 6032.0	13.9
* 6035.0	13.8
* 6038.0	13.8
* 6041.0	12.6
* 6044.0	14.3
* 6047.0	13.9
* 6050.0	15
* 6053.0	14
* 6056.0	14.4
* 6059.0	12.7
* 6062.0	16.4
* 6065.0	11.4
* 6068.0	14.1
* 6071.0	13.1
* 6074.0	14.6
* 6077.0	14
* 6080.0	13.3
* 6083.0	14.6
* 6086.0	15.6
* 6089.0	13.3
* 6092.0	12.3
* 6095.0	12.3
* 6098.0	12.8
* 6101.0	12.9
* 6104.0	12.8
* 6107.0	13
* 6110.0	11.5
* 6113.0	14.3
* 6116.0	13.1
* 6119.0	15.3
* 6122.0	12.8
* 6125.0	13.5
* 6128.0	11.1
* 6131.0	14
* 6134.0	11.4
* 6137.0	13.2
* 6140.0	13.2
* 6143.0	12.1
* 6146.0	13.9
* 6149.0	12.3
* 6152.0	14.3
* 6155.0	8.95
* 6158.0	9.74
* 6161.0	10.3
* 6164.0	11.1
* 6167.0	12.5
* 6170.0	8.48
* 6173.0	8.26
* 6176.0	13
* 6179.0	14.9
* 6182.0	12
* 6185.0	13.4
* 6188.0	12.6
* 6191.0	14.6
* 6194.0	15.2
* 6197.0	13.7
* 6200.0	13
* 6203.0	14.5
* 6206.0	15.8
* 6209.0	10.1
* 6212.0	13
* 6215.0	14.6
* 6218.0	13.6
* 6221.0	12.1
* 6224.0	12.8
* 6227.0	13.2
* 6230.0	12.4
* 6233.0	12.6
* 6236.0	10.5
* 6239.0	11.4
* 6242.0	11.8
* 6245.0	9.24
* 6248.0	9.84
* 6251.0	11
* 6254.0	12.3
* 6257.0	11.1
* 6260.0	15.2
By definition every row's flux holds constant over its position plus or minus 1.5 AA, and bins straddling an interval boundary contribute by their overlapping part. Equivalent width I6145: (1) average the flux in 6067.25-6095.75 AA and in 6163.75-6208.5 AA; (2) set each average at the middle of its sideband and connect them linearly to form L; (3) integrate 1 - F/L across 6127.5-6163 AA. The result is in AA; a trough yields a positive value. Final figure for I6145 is 3.1 AA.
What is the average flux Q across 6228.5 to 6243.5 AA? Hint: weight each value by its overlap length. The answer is 11.7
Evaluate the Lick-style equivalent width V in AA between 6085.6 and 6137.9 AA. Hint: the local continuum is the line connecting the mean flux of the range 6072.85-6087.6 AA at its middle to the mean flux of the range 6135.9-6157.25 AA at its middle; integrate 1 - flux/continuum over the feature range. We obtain 1.8 AA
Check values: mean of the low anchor 14.4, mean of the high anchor 12.5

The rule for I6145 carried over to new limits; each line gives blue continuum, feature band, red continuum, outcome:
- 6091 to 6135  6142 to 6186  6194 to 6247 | 3.9 AA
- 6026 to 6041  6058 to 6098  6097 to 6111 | -2.4 AA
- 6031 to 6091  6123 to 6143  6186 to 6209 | 1.8 AA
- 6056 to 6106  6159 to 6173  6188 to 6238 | 3.2 AA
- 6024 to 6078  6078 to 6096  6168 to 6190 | -0.6 AA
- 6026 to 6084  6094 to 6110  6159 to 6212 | 0.8 AA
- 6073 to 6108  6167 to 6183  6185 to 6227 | 2.5 AA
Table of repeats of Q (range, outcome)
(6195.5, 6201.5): 13.3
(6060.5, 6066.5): 13.9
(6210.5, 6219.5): 13.7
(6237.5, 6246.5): 10.8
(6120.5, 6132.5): 12.8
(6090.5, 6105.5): 12.6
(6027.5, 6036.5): 13.6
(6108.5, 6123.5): 13.4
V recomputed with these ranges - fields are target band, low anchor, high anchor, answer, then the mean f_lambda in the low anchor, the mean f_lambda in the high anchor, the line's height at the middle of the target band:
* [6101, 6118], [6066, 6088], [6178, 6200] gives 1.19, 14.1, 13.7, 14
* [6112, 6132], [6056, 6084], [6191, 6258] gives -0.05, 13.8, 12.5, 13.4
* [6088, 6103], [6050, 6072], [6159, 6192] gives 0.60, 13.8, 11.8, 13.2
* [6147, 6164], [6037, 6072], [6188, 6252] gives 2.46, 13.8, 12.6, 13.1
